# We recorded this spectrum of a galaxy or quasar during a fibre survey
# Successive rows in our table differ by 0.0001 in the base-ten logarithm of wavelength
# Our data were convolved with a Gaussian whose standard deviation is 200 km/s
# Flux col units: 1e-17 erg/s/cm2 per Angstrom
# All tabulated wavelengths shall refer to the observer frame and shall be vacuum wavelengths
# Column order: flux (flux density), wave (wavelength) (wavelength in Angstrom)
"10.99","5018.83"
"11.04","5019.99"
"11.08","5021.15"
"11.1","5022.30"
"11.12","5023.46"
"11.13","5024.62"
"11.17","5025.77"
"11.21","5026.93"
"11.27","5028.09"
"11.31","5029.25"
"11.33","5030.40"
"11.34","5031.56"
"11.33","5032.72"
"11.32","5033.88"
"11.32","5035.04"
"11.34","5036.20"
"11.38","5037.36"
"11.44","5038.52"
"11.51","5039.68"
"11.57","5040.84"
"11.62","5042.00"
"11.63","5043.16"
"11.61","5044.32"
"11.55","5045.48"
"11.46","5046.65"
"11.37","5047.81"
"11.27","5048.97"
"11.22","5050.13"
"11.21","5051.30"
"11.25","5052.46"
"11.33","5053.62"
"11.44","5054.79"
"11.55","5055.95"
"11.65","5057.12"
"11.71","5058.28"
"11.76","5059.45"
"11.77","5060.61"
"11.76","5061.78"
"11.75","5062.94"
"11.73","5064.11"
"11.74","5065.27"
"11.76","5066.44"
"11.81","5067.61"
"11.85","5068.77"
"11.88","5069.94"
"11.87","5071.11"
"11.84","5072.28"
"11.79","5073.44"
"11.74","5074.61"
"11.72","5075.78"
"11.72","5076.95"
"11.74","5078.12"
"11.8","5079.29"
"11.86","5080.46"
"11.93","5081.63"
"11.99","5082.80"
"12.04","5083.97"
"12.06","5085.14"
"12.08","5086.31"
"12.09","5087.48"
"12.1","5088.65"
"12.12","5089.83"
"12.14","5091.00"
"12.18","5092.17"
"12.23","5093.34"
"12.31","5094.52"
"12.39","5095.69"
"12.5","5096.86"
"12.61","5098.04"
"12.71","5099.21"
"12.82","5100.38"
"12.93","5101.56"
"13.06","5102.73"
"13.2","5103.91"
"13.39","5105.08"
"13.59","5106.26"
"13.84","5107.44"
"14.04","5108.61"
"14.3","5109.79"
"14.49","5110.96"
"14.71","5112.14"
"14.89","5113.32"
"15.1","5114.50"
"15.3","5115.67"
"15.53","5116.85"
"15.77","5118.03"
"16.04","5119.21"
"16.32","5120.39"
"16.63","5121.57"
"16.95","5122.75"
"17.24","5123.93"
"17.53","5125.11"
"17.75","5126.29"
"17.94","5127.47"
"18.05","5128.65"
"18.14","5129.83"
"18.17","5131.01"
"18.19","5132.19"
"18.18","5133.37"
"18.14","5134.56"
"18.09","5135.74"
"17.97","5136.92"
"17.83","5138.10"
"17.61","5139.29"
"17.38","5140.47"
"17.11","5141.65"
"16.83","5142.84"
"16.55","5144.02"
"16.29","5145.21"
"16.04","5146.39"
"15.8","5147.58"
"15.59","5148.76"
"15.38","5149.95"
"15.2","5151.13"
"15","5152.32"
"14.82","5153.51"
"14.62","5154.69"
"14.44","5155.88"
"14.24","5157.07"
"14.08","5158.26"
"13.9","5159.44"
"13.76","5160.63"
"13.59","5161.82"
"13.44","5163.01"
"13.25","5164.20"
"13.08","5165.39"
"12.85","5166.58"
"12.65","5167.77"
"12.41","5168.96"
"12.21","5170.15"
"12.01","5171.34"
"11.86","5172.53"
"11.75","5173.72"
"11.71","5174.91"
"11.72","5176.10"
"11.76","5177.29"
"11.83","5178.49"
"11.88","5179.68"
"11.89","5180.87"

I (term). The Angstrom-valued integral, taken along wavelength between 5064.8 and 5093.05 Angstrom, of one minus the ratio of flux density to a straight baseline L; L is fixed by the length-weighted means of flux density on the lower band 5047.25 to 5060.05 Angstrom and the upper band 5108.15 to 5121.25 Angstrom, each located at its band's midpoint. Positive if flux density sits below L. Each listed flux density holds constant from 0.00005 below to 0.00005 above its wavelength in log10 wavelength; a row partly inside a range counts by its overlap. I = 2.3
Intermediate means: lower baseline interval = 11.4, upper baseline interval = 15.2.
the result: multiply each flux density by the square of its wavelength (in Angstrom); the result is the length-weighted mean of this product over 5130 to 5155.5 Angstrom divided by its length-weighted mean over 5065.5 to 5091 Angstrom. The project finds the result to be 1.44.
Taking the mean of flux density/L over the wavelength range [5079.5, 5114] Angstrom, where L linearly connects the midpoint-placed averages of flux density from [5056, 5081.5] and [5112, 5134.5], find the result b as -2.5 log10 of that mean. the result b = 0.12 mag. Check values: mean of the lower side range 11.8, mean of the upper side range 16.8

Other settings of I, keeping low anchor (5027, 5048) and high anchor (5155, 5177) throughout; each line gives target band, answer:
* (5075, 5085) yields 0.1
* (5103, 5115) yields -1.8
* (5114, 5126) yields -3.8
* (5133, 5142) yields -3.7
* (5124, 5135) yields -4.8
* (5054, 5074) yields 0.0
